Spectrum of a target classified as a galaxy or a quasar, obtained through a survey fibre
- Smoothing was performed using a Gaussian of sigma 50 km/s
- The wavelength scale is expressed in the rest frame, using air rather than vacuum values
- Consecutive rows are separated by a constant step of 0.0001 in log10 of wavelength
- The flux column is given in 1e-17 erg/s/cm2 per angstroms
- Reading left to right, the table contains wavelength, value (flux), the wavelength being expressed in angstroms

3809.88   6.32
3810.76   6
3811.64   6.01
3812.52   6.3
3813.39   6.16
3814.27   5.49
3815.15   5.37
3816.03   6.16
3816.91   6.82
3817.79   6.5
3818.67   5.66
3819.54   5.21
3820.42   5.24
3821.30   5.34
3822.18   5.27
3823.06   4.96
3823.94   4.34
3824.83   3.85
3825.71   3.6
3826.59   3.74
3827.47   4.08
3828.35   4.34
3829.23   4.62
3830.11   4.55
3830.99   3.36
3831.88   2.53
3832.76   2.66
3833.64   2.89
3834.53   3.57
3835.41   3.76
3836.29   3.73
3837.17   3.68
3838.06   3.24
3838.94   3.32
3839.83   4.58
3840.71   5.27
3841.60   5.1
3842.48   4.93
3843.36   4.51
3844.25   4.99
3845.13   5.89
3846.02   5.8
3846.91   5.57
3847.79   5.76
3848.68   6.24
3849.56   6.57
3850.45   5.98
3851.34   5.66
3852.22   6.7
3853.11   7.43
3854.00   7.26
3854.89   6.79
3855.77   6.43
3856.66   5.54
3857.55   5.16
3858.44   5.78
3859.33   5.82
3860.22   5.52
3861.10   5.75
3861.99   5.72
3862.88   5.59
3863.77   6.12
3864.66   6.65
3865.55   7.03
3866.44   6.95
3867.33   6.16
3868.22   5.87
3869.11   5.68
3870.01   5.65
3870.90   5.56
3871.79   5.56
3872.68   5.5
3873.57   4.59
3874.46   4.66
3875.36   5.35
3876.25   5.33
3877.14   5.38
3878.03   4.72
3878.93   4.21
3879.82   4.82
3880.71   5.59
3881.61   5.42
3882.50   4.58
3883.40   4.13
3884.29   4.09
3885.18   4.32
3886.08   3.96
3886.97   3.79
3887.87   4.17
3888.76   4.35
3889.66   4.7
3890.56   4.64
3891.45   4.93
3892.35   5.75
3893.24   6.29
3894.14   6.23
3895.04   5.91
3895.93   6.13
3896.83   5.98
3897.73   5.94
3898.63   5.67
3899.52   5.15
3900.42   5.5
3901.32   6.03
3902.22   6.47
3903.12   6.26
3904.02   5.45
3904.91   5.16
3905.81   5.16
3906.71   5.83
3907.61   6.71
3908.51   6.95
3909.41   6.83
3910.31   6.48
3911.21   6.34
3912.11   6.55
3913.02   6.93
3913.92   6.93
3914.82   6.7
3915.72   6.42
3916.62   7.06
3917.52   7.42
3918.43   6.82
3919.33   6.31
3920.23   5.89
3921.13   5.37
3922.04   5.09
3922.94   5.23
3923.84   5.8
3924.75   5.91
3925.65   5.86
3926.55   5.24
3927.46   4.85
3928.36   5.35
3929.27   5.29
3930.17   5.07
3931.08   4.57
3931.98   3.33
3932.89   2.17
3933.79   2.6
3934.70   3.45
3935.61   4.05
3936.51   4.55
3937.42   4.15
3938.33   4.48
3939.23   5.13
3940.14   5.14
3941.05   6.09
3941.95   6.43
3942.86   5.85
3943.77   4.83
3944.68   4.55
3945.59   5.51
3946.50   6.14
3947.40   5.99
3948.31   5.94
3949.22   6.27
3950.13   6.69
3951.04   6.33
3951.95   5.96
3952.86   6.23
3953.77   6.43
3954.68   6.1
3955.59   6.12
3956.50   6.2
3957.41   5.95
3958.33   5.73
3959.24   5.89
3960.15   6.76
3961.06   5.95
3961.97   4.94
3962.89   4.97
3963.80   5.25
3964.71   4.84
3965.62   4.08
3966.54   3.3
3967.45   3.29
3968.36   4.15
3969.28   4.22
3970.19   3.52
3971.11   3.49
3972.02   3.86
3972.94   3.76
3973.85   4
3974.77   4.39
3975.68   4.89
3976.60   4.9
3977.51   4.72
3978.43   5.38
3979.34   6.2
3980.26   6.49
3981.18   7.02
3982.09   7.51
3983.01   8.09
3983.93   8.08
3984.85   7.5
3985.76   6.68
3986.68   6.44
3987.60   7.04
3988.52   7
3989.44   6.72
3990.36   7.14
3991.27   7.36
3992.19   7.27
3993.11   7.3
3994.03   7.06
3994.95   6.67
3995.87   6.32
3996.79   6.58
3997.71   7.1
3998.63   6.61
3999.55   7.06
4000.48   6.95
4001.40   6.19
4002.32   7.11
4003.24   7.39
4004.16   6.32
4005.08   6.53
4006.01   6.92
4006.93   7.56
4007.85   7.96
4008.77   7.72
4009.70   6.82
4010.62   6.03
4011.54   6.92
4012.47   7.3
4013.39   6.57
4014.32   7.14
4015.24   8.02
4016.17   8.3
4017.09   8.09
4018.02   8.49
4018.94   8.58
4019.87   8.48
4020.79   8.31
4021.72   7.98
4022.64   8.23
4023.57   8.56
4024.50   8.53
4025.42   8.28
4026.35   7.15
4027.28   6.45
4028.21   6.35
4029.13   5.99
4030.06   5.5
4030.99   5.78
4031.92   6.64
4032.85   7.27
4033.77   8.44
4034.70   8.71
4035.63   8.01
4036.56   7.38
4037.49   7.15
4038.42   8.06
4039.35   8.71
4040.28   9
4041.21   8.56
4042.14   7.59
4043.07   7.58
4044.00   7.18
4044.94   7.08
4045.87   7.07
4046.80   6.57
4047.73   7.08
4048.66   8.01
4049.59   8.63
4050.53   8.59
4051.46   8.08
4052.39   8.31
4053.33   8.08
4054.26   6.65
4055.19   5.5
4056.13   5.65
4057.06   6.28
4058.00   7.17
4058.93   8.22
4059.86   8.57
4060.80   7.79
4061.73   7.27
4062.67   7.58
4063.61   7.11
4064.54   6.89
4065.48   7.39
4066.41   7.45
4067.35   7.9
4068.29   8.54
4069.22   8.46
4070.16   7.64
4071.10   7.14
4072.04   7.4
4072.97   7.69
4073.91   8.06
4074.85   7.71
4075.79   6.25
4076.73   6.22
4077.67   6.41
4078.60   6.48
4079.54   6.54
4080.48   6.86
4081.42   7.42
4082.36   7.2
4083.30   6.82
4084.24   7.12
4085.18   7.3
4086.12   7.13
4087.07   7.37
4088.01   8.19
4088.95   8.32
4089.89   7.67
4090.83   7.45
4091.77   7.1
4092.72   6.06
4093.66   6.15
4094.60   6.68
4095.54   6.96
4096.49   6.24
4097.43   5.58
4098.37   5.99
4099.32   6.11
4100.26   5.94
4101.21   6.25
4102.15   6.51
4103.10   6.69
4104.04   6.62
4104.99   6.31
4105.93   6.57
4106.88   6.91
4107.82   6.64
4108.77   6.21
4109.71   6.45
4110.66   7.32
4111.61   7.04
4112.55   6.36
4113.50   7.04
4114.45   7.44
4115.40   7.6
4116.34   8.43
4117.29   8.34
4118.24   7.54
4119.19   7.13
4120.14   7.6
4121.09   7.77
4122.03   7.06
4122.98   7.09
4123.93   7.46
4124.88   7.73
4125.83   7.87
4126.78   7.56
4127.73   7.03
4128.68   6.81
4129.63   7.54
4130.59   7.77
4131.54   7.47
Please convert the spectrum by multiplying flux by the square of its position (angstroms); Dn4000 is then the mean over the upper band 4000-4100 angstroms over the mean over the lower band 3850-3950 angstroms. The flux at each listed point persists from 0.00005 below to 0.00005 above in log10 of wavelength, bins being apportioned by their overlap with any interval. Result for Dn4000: 1.42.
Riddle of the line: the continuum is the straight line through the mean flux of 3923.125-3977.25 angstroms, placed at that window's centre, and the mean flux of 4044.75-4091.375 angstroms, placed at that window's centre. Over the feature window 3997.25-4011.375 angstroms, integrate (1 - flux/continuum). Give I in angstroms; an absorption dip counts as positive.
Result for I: -2.0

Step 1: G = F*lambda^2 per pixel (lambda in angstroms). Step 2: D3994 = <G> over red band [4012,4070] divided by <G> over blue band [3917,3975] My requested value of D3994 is 1.55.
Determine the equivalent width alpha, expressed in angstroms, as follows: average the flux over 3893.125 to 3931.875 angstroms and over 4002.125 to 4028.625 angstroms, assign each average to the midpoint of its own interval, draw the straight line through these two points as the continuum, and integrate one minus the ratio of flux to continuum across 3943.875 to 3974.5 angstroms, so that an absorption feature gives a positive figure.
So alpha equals 6.6 angstroms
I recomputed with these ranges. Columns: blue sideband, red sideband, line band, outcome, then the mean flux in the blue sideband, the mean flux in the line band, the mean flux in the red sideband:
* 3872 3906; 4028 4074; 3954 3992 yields 4.5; 5.17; 5.63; 7.48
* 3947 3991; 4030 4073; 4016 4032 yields -1.5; 5.68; 7.55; 7.54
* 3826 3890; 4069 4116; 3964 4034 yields -4.1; 5.07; 6.56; 6.91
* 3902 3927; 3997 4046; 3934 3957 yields 3.6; 6.18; 5.52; 7.43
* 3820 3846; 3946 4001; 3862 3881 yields -3.6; 4.23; 5.57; 5.92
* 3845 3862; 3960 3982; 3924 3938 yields 2.1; 6.08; 4.46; 4.79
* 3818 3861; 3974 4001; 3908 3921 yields -1.9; 4.95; 6.66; 6.61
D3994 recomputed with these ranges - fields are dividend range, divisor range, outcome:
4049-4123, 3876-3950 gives 1.44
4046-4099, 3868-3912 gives 1.47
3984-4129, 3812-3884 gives 1.54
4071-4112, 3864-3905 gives 1.42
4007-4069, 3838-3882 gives 1.47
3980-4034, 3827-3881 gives 1.49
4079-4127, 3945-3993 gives 1.30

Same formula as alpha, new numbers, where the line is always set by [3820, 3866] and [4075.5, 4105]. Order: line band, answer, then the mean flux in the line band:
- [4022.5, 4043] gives -3.83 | 7.55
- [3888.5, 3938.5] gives -0.16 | 5.55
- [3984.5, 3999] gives -2.01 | 6.93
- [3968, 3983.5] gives 2.26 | 5.1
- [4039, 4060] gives -3.49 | 7.55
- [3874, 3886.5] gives 1.31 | 4.75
